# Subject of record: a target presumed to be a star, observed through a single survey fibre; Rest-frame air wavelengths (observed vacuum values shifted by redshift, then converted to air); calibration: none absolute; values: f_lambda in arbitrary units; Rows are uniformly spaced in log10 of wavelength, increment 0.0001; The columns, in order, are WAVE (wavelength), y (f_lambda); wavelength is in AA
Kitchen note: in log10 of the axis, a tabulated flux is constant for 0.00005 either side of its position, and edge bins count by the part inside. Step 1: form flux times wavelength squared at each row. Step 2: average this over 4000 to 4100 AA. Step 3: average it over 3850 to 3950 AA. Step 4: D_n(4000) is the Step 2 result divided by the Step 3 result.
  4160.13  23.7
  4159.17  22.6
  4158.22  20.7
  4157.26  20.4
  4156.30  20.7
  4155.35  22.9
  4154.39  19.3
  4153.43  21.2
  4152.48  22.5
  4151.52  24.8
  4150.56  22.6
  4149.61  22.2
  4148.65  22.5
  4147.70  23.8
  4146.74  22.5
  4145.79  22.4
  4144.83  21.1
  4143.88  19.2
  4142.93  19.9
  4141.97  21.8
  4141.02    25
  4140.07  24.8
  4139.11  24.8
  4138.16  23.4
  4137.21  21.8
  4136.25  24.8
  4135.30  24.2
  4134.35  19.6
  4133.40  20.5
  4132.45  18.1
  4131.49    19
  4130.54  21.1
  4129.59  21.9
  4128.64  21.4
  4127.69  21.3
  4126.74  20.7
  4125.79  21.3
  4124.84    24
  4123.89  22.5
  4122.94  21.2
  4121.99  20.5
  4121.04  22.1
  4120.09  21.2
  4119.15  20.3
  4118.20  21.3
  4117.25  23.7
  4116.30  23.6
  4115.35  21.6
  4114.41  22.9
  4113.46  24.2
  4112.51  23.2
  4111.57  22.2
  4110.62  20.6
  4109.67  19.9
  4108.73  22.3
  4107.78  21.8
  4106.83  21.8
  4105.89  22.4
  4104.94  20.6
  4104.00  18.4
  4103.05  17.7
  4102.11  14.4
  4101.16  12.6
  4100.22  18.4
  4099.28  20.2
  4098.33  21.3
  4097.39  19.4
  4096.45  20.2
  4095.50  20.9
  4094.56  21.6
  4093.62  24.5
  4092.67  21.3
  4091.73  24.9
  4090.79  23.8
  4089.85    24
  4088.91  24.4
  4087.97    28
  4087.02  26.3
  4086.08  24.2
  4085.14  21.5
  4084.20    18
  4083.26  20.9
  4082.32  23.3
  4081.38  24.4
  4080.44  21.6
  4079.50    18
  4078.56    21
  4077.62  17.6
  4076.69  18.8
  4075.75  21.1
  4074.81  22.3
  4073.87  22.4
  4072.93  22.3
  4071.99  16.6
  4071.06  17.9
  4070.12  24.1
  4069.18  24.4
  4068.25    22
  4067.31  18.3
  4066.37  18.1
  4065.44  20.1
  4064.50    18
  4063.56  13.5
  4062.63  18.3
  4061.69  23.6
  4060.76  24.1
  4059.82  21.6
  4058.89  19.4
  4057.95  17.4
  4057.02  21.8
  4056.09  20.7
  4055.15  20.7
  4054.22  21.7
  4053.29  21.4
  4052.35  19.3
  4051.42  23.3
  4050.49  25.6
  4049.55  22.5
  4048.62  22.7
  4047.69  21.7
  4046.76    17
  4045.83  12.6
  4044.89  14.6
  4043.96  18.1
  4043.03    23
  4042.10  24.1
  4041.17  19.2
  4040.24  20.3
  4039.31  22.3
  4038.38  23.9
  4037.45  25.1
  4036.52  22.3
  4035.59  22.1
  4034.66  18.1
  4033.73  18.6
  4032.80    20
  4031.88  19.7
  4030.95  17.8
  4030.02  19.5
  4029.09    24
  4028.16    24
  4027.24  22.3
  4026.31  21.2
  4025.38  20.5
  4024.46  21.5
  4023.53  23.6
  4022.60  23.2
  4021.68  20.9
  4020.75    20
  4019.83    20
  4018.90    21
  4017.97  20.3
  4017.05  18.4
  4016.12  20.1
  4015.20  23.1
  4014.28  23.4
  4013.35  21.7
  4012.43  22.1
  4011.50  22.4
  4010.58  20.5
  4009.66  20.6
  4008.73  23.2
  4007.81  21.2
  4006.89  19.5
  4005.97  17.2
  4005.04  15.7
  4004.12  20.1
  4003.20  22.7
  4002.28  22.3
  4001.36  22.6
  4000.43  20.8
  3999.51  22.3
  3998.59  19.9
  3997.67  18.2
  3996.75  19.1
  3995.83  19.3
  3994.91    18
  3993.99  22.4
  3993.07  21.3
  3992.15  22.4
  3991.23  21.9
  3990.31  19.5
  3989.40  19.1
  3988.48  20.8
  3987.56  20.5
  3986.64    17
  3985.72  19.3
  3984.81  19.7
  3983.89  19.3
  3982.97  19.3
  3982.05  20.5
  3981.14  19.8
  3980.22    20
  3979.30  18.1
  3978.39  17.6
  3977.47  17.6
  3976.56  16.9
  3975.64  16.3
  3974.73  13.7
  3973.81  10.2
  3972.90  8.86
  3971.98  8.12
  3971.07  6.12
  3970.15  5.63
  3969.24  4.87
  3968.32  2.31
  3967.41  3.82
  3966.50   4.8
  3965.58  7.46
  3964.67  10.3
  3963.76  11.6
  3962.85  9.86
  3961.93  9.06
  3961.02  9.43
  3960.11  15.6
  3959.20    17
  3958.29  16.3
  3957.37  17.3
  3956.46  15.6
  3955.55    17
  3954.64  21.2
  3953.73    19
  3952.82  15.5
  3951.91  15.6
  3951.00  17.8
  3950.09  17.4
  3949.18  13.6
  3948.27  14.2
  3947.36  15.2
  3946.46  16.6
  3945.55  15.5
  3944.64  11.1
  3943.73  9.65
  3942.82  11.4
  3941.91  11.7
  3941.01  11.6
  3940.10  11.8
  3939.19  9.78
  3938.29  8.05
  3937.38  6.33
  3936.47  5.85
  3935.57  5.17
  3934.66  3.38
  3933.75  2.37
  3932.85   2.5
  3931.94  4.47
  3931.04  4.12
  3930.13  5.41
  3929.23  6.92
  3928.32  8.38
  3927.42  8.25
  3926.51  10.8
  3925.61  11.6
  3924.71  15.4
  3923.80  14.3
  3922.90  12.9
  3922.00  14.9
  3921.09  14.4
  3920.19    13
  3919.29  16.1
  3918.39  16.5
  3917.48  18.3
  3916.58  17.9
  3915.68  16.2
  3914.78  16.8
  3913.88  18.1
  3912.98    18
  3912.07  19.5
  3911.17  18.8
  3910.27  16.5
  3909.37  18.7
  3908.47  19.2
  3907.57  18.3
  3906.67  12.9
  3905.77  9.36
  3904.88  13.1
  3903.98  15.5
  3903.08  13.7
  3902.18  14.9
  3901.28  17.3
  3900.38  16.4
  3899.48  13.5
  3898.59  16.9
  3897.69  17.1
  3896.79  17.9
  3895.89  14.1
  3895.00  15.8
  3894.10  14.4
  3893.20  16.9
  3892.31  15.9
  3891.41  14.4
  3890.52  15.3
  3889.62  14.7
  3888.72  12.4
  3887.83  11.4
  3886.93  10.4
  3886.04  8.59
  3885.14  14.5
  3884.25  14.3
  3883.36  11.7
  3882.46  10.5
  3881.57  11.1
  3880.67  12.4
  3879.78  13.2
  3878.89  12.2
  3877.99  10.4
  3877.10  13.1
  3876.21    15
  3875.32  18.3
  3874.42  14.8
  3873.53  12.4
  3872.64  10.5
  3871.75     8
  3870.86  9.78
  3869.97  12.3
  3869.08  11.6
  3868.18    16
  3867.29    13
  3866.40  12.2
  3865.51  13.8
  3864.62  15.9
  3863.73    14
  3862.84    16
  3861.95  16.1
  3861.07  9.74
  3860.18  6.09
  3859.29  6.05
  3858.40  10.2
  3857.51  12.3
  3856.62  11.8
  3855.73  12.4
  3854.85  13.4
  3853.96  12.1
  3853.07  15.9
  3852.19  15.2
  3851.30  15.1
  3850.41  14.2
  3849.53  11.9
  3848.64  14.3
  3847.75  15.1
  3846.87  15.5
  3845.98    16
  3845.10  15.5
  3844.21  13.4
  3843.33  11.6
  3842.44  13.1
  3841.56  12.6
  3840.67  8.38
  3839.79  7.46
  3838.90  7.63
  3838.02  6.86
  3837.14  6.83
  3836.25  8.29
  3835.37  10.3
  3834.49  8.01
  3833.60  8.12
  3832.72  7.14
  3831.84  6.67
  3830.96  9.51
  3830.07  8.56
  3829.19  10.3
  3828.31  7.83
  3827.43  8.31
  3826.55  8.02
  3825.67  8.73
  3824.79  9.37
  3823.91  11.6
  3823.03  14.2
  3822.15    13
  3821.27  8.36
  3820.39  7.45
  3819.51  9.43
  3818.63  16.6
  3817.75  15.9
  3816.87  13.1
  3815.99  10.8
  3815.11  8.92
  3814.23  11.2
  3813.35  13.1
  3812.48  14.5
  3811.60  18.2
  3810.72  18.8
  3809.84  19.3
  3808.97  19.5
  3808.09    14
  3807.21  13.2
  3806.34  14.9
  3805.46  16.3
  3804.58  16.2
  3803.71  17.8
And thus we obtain 1.8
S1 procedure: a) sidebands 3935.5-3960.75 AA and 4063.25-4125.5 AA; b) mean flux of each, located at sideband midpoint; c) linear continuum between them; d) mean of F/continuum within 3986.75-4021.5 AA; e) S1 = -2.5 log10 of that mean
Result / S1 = -0.23 mag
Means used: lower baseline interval 13.8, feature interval 20.6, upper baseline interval 21.2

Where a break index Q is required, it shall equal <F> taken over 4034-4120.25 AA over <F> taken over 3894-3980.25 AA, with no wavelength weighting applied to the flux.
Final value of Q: 1.63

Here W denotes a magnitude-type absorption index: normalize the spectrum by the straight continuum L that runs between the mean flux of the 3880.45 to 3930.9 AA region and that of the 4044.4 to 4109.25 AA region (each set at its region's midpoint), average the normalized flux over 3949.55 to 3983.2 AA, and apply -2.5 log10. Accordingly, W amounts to 0.23 mag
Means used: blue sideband 14.3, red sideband 20.7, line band 13.4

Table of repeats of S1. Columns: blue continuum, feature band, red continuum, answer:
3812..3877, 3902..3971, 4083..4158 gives 0.20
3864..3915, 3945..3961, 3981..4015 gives 0.10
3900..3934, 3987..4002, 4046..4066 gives -0.18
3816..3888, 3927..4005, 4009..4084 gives 0.23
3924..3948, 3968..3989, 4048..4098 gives -0.15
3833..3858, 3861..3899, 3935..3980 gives -0.13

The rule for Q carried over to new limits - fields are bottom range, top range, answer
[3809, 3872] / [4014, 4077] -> 1.76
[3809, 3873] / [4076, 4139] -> 1.82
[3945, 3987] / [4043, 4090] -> 1.48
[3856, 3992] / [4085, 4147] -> 1.62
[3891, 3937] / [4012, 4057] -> 1.57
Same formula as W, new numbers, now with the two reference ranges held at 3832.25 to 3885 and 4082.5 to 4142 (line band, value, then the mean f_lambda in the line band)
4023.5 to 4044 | -0.14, 21.4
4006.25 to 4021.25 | -0.17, 21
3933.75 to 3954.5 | 0.27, 12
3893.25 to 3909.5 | -0.13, 15.5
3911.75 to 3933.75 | 0.16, 12.4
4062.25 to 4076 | 0.01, 20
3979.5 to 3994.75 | -0.18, 20.1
